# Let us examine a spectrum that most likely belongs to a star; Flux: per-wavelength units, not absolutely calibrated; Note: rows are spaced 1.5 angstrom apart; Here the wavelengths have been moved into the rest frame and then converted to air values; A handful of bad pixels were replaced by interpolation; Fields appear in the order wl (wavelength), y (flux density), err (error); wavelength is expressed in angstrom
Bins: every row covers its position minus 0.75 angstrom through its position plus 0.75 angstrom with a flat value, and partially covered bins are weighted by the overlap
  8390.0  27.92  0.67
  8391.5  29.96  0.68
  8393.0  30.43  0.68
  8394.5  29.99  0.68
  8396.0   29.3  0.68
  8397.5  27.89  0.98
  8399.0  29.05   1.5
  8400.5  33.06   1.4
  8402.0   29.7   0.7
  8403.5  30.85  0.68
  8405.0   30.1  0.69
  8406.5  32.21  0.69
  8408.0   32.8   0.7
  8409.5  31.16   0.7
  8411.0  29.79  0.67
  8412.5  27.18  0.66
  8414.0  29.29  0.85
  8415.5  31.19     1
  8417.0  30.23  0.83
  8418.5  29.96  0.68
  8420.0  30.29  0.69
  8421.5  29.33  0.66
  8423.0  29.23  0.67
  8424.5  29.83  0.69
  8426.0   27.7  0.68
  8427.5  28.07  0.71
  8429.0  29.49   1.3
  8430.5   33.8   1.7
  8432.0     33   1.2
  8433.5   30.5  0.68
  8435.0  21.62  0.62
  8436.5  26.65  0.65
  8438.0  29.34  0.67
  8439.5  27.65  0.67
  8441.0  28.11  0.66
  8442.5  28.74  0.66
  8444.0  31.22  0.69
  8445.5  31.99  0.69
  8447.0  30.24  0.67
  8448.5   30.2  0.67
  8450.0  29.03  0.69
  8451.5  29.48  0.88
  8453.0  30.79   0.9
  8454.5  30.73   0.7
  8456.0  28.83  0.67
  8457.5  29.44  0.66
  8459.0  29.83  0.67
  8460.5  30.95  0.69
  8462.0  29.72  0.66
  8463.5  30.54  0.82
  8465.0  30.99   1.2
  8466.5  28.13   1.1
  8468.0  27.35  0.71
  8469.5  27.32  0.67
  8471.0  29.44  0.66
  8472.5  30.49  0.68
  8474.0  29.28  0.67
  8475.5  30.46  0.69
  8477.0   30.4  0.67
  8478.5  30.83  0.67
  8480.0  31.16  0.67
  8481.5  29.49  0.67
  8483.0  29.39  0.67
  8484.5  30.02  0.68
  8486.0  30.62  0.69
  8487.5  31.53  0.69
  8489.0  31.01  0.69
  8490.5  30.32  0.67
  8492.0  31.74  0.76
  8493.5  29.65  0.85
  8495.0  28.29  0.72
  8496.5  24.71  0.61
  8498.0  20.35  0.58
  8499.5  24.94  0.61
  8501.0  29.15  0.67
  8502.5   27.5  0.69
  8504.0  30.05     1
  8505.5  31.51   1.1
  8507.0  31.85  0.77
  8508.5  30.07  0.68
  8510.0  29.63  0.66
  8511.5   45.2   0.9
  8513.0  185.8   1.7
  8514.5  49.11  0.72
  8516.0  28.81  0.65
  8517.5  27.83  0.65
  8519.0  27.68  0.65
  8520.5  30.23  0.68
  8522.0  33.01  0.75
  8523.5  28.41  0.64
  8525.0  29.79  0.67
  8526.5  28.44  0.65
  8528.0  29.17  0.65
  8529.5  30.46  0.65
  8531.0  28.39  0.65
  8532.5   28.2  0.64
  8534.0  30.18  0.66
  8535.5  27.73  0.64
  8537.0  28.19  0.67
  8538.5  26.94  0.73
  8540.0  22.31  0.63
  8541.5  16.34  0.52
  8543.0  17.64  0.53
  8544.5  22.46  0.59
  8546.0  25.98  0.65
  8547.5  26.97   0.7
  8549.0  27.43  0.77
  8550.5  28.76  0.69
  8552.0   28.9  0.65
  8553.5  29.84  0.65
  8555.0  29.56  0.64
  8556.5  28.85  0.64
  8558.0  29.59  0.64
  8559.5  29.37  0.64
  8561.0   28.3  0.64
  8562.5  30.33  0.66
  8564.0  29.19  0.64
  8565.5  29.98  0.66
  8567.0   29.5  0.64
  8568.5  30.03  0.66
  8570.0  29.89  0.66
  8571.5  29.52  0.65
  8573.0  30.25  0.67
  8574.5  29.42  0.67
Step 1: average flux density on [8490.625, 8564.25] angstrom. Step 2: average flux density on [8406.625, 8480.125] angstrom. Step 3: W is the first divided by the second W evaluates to 1.1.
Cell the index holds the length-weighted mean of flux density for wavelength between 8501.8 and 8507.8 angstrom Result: 30.2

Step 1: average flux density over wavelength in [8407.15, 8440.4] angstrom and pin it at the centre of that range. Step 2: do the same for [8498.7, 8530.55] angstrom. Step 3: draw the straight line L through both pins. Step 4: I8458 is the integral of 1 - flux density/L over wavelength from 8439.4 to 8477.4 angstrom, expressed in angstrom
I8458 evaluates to 3.6 angstrom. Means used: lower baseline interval 29.5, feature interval 29.7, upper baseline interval 38.4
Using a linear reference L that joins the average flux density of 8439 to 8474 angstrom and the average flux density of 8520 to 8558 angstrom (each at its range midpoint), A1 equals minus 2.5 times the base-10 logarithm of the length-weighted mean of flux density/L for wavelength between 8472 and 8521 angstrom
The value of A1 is -0.23 mag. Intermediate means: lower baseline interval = 29.6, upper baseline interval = 27.4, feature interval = 35.2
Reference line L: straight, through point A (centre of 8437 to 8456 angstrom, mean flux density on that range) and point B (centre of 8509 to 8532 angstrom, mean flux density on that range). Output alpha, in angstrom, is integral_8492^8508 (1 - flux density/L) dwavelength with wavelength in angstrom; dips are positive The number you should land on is 4.4 angstrom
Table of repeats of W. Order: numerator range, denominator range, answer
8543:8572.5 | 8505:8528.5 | 0.68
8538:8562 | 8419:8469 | 0.89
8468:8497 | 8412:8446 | 1.02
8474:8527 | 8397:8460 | 1.17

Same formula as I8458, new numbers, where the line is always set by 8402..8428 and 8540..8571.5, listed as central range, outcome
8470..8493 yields -1.31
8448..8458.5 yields -0.19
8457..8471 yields -0.15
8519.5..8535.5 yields -0.93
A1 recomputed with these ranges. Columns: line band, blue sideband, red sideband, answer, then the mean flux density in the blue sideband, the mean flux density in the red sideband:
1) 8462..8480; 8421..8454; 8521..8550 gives -0.04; 29.4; 26.8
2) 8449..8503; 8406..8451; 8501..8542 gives 0.12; 29.6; 35.7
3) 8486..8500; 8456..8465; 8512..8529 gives 0.32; 30.1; 45.1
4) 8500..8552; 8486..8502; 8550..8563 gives -0.17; 28.3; 29.3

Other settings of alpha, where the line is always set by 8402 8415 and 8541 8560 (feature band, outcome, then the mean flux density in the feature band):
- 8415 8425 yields 0.0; 30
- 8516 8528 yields -0.9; 29.3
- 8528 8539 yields -0.7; 28.7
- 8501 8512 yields -1.6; 31.8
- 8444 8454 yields -0.4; 30.4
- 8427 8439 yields 0.3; 29.1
